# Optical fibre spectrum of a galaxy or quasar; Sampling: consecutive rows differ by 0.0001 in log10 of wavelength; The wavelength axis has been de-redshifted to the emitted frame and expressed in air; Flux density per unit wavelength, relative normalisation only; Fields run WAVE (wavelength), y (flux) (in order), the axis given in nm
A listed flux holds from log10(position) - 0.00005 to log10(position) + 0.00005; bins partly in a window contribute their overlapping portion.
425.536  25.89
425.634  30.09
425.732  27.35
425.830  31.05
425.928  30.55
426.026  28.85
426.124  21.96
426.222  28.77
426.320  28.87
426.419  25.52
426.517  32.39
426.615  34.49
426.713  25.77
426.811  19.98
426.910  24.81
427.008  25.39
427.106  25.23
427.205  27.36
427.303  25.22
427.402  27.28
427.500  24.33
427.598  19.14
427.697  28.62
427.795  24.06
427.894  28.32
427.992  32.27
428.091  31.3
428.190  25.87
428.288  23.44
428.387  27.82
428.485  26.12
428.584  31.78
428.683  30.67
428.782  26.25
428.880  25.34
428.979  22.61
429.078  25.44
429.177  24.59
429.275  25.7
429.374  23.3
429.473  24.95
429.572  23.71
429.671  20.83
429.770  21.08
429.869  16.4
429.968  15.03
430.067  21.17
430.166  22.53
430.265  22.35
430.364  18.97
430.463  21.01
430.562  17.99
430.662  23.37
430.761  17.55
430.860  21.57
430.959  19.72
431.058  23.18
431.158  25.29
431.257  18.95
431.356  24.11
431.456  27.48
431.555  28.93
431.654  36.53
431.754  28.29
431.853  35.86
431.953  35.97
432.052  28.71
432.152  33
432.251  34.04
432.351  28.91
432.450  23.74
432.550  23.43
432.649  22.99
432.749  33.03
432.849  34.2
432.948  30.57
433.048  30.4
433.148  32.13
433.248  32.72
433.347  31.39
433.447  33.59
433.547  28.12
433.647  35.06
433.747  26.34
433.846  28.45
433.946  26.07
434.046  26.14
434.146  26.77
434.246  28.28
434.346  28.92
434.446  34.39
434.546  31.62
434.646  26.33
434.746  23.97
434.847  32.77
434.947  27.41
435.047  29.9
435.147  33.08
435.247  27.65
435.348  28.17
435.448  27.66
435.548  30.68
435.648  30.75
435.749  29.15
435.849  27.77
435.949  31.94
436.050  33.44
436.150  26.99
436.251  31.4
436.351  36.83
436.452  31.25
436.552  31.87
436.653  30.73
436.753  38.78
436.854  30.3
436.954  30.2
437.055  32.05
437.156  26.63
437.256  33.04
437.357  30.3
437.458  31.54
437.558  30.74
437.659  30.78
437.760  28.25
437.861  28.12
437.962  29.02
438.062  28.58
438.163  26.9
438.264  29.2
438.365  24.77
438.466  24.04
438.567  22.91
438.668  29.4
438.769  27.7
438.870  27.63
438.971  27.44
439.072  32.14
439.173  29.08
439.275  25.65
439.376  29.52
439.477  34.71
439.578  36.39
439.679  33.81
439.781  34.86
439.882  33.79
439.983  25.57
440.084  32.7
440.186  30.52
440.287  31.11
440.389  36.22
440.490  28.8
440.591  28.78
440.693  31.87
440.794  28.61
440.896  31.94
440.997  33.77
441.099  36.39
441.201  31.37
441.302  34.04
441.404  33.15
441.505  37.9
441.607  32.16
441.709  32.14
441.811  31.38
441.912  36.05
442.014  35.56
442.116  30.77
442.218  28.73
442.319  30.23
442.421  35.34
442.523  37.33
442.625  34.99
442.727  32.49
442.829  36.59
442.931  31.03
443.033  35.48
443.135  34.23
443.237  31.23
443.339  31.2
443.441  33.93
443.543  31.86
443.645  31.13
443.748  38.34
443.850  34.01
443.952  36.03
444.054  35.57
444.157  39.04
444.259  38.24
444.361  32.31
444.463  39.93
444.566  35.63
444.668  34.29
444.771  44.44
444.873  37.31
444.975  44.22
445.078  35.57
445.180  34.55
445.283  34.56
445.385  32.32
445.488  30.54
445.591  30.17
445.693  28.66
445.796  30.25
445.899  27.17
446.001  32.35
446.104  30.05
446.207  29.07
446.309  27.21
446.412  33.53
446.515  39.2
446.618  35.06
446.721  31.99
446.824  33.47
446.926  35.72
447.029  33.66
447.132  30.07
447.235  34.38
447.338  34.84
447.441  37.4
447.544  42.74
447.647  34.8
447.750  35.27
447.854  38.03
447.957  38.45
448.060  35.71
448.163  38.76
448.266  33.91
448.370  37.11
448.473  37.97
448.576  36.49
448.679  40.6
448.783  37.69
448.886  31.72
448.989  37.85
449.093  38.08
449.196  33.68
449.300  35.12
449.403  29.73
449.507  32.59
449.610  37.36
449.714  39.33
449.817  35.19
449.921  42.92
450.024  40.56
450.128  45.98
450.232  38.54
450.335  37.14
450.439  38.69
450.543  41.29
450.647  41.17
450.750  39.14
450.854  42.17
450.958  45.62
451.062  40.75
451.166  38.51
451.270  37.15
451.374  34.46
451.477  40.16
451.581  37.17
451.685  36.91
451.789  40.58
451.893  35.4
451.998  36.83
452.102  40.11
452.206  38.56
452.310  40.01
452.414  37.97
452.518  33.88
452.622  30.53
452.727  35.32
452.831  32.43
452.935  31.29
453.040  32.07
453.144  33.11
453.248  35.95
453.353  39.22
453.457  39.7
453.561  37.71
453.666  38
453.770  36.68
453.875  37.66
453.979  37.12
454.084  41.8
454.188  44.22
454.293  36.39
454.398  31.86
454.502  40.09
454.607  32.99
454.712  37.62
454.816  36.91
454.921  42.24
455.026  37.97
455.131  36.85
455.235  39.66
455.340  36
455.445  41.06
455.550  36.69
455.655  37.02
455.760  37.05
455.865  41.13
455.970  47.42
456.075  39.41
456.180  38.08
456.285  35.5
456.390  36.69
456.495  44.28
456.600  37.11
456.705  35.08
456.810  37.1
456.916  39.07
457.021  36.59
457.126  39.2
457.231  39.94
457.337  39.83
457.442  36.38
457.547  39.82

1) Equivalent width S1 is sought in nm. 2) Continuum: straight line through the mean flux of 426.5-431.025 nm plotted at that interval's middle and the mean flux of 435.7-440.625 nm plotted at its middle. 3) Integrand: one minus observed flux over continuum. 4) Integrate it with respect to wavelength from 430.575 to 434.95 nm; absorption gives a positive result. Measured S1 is -0.23 nm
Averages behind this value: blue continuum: 24.3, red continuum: 30.3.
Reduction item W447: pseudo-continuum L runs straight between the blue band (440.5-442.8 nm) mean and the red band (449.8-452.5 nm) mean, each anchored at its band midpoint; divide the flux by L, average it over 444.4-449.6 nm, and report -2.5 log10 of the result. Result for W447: 0.05 mag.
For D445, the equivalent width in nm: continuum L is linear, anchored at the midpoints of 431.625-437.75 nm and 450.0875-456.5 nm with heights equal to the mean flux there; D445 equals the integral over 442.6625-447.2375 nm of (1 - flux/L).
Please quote 0.08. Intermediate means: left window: 30.4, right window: 38.1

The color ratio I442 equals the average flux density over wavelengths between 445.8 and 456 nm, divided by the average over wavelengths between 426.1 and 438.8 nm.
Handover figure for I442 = 1.34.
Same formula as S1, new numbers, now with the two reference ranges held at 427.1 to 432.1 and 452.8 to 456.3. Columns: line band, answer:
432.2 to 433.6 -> -0.174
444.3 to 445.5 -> -0.138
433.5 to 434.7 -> -0.071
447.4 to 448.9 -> -0.124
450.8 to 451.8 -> -0.091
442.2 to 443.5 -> -0.069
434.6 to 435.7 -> -0.046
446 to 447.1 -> 0.026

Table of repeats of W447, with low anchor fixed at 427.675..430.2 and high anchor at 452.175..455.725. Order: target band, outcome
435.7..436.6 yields -0.10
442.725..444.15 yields -0.07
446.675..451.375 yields -0.08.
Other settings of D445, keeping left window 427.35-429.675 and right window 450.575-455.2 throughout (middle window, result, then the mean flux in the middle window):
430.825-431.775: 0.071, 25.4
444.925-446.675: 0.083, 32.6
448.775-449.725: 0.022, 35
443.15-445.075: -0.146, 36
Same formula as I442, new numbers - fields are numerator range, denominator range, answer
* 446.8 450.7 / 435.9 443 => 1.18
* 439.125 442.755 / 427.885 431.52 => 1.37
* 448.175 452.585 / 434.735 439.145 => 1.28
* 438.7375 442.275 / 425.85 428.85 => 1.17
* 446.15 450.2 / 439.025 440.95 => 1.15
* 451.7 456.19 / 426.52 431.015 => 1.54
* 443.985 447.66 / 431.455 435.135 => 1.15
